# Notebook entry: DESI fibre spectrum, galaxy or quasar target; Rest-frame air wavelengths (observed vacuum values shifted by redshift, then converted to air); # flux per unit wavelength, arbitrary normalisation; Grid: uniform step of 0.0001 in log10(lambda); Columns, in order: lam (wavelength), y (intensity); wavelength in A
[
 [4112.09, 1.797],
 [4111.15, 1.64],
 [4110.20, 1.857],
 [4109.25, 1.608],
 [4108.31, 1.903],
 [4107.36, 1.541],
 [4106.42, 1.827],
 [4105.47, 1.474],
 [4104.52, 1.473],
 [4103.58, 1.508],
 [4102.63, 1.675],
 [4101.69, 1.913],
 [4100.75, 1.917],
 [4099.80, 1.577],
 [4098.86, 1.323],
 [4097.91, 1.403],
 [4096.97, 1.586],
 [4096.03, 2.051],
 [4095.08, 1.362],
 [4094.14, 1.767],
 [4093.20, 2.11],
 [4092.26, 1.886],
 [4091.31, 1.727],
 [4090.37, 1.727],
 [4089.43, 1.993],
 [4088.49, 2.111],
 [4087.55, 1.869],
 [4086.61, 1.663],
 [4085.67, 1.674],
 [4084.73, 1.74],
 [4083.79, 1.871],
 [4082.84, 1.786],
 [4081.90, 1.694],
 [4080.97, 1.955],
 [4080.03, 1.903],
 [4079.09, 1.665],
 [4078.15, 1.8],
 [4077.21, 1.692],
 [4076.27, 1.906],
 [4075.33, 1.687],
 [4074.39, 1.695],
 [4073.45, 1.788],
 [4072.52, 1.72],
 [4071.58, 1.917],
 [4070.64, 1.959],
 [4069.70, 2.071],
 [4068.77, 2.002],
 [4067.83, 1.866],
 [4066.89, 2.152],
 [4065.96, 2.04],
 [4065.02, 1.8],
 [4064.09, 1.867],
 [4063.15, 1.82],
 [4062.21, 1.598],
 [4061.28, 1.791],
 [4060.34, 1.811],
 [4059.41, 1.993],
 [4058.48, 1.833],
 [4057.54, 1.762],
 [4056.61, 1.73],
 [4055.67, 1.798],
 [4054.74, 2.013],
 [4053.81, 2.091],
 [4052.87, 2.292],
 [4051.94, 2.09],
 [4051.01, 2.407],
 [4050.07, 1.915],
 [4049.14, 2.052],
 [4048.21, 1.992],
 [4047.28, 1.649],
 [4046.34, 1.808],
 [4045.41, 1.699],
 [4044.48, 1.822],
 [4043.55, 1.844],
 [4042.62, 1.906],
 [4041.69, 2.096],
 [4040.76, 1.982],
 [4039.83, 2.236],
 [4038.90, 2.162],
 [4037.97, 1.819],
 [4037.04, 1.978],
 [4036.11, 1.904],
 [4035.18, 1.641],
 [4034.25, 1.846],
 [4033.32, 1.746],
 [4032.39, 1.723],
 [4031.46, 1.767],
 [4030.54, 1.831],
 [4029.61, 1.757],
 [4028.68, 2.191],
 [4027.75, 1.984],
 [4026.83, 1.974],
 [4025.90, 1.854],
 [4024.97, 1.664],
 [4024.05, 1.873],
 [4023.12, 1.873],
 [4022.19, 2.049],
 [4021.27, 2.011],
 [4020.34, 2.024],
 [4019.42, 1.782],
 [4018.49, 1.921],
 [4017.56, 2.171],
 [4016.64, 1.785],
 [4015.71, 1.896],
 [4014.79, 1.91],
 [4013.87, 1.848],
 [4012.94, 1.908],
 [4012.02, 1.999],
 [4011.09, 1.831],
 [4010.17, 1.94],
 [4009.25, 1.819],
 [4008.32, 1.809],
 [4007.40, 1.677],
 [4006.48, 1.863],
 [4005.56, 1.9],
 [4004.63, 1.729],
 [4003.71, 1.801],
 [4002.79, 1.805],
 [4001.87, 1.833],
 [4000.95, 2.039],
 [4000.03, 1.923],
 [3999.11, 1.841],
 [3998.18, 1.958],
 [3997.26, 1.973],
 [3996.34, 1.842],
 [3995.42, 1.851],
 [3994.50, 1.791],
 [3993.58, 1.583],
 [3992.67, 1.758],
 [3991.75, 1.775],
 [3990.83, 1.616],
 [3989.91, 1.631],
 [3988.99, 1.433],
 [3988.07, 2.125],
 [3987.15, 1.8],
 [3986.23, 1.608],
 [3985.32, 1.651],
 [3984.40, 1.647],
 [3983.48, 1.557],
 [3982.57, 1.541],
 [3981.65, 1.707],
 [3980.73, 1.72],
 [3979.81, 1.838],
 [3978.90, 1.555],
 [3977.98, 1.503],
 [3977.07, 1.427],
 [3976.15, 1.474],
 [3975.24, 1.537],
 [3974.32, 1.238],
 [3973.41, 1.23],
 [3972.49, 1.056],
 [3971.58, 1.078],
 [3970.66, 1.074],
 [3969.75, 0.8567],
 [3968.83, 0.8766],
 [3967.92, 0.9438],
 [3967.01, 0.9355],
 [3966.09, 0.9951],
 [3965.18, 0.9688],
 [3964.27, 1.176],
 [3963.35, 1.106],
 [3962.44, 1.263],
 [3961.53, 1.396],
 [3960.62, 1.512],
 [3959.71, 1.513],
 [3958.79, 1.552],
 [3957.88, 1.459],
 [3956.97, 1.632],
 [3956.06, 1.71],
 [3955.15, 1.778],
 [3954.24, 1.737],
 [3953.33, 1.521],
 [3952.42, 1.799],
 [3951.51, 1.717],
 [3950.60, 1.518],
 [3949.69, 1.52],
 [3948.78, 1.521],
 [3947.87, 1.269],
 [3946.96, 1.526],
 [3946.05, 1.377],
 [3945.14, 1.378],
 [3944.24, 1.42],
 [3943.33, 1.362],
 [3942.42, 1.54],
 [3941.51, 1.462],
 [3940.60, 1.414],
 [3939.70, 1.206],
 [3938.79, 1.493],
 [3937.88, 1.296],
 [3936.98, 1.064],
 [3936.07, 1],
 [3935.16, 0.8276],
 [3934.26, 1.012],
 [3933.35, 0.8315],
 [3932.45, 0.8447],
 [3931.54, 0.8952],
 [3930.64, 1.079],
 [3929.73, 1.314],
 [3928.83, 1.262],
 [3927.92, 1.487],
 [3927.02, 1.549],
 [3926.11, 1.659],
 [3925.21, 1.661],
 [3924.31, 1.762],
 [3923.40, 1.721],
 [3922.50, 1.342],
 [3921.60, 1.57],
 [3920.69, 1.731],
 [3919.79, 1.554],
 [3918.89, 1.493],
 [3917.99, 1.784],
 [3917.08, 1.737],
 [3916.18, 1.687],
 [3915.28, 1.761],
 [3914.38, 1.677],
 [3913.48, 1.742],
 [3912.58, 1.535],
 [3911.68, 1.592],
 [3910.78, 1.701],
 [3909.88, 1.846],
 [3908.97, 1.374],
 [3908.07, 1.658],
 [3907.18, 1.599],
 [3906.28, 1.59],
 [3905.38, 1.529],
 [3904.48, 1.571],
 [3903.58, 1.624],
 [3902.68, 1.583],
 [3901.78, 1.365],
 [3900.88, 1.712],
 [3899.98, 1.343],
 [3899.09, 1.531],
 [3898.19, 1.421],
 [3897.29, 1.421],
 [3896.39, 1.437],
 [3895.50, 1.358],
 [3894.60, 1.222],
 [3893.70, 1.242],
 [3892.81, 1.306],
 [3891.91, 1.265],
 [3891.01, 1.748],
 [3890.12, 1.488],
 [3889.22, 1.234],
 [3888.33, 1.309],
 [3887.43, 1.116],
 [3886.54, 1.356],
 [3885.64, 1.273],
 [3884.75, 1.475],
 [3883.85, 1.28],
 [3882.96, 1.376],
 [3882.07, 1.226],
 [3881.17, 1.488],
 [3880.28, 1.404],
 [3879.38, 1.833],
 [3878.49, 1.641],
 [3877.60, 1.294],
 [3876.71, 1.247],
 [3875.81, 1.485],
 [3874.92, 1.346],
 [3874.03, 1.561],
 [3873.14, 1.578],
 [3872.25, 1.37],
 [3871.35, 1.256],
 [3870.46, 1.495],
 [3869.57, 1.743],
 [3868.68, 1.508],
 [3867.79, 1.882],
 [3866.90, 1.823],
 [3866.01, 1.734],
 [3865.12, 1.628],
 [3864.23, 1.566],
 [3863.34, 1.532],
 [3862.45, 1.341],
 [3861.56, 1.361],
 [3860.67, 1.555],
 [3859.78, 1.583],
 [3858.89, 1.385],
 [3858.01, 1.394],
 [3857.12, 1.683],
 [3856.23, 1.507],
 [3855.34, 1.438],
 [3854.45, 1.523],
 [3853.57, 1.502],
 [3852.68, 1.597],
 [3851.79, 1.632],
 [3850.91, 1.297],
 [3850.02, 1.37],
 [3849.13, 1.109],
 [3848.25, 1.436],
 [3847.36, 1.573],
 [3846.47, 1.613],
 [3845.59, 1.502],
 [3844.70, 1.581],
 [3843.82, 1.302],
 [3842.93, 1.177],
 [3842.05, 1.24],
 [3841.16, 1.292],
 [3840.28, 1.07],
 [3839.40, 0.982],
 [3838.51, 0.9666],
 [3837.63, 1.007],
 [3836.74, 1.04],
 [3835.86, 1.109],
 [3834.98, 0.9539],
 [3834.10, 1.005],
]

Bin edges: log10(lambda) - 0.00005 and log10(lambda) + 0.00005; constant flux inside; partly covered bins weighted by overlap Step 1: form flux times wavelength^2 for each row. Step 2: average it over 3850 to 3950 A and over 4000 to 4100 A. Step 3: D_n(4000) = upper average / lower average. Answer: 1.4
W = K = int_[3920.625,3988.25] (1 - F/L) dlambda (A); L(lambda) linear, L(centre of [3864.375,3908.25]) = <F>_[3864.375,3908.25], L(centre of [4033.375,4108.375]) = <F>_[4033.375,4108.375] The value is 9.0 A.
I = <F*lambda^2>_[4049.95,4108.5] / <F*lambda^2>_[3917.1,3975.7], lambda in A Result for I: 1.44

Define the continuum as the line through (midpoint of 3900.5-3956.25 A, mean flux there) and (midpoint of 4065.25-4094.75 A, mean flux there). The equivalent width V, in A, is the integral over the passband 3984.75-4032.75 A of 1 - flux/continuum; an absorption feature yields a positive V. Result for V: -4.9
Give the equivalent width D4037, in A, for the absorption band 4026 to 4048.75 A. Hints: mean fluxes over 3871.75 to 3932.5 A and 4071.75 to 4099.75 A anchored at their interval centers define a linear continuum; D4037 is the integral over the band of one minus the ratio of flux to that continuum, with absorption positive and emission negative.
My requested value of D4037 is -2.7 A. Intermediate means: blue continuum 1.48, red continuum 1.76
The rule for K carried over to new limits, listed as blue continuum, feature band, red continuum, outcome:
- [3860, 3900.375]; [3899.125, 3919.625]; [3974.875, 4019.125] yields -1.1 A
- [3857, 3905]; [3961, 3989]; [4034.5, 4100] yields 5.0 A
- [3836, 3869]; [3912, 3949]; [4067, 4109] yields 3.0 A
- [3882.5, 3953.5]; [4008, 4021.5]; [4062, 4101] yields -2.1 A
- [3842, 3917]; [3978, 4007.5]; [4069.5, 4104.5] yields -2.1 A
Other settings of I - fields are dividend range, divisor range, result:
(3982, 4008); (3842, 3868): 1.27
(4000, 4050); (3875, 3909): 1.41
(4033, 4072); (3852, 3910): 1.42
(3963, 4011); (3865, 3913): 1.12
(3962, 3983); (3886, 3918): 0.87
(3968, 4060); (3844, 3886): 1.30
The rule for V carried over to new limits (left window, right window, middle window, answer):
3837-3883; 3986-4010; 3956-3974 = 5.3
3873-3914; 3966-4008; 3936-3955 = 1.0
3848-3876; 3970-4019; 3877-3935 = 4.3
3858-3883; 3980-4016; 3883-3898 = 2.0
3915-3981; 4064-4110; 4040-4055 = -2.8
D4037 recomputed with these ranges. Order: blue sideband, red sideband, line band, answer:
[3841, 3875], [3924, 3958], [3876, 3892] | 0.7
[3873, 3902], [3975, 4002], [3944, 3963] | 1.0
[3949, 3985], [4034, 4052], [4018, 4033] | -0.6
